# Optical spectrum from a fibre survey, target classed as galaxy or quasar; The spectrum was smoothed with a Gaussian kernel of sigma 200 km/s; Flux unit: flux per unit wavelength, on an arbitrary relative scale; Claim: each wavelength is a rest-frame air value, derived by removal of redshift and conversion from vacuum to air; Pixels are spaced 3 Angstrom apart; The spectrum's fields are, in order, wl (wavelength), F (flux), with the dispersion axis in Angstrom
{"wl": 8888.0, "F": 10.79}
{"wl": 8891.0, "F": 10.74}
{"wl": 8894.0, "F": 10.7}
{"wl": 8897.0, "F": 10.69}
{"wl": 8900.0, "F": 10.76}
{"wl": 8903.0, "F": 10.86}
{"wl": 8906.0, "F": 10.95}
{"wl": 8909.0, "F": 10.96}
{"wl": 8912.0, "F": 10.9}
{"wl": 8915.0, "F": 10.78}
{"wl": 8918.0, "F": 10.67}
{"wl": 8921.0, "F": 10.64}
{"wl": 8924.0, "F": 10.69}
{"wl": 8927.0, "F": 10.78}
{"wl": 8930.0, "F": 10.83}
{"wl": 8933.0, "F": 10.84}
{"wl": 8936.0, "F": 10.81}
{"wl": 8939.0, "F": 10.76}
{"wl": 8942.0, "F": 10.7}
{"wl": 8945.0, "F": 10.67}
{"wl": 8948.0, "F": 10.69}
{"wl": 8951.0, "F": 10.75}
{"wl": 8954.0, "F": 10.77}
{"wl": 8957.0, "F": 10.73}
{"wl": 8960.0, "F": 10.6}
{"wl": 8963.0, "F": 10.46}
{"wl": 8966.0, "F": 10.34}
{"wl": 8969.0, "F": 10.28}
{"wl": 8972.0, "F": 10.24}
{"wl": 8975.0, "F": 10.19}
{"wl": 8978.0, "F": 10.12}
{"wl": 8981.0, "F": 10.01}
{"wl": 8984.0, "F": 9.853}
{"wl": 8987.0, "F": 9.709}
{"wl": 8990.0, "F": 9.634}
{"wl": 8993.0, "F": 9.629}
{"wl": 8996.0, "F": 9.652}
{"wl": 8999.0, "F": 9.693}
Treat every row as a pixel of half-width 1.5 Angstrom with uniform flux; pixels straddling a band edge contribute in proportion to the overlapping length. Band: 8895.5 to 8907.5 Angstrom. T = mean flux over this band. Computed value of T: 10.8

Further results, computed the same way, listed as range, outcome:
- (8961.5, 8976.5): 10.3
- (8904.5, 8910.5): 11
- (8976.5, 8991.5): 9.87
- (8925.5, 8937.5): 10.8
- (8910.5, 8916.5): 10.8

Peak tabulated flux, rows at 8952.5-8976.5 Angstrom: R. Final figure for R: 10.77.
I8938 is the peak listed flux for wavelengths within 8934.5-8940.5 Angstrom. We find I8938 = 10.81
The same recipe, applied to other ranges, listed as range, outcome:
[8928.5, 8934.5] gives 10.84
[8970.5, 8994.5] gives 10.24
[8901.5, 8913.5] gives 10.96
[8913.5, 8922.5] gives 10.78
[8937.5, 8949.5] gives 10.76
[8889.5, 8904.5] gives 10.86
